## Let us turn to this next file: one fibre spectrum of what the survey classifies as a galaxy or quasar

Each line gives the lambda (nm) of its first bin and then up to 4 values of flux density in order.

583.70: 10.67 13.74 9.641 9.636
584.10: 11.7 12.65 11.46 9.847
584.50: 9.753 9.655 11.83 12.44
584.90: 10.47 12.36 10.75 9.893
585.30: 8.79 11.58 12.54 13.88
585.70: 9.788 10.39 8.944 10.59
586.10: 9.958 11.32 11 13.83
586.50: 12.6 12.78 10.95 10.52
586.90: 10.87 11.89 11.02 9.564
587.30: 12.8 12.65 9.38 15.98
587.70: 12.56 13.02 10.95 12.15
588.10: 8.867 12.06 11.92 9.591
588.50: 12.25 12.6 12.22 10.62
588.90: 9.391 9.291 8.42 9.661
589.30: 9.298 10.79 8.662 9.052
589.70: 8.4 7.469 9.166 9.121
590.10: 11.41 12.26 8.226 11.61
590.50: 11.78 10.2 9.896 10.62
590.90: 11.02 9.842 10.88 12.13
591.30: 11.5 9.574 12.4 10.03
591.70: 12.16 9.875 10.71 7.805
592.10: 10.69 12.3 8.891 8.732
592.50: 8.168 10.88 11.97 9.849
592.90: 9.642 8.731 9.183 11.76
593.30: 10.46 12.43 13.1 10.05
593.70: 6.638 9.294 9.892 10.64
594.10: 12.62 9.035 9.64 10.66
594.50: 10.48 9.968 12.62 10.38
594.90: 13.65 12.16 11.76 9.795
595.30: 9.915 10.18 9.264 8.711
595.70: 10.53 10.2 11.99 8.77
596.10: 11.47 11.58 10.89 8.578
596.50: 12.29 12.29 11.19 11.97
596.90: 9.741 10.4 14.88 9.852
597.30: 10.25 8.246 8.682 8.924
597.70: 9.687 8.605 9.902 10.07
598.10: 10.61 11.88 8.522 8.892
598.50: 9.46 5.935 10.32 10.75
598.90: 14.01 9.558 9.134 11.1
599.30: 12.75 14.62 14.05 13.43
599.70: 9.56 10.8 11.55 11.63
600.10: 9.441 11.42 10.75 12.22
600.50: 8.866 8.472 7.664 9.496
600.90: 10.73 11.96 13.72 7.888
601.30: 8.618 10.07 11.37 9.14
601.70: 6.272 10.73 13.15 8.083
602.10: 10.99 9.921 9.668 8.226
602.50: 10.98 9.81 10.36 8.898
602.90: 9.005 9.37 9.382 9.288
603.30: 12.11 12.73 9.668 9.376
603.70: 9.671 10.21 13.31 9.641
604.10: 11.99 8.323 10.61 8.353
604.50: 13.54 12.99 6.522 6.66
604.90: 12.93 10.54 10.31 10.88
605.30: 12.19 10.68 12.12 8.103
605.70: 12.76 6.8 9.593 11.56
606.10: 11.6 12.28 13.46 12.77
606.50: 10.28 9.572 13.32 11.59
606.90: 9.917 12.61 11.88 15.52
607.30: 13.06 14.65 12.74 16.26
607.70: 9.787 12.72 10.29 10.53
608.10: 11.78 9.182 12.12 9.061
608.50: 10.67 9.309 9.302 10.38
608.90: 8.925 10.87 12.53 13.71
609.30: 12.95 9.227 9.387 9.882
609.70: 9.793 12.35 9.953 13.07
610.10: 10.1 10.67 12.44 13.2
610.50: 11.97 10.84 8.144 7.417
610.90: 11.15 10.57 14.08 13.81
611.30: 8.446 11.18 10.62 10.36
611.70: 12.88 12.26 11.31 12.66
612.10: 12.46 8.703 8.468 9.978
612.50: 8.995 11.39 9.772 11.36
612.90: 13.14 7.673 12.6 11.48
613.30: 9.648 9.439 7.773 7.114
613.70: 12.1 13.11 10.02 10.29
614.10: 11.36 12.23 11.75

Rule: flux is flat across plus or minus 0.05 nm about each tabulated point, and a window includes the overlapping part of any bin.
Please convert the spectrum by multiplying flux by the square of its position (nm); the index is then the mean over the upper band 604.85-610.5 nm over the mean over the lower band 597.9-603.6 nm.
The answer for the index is 1.1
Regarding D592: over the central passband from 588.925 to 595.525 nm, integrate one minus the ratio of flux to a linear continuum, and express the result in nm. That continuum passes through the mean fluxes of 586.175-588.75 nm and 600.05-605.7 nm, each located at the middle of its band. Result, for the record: 0.57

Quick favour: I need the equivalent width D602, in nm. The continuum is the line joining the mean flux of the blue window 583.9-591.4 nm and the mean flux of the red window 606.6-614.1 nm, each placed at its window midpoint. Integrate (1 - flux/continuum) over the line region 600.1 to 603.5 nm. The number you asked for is 0.30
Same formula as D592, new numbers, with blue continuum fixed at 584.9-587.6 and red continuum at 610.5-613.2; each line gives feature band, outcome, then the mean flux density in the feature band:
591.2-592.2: 0.04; 10.7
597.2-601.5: 0.27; 10.3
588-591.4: 0.26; 10.3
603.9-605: 0.06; 10.3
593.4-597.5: 0.17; 10.6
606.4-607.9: -0.20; 12.4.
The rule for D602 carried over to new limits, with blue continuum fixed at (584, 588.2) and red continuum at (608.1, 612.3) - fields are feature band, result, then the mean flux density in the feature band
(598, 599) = 0.097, 10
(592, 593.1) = 0.132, 9.85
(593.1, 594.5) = 0.093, 10.4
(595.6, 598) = 0.151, 10.4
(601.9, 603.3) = 0.162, 9.76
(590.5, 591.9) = 0.051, 10.8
